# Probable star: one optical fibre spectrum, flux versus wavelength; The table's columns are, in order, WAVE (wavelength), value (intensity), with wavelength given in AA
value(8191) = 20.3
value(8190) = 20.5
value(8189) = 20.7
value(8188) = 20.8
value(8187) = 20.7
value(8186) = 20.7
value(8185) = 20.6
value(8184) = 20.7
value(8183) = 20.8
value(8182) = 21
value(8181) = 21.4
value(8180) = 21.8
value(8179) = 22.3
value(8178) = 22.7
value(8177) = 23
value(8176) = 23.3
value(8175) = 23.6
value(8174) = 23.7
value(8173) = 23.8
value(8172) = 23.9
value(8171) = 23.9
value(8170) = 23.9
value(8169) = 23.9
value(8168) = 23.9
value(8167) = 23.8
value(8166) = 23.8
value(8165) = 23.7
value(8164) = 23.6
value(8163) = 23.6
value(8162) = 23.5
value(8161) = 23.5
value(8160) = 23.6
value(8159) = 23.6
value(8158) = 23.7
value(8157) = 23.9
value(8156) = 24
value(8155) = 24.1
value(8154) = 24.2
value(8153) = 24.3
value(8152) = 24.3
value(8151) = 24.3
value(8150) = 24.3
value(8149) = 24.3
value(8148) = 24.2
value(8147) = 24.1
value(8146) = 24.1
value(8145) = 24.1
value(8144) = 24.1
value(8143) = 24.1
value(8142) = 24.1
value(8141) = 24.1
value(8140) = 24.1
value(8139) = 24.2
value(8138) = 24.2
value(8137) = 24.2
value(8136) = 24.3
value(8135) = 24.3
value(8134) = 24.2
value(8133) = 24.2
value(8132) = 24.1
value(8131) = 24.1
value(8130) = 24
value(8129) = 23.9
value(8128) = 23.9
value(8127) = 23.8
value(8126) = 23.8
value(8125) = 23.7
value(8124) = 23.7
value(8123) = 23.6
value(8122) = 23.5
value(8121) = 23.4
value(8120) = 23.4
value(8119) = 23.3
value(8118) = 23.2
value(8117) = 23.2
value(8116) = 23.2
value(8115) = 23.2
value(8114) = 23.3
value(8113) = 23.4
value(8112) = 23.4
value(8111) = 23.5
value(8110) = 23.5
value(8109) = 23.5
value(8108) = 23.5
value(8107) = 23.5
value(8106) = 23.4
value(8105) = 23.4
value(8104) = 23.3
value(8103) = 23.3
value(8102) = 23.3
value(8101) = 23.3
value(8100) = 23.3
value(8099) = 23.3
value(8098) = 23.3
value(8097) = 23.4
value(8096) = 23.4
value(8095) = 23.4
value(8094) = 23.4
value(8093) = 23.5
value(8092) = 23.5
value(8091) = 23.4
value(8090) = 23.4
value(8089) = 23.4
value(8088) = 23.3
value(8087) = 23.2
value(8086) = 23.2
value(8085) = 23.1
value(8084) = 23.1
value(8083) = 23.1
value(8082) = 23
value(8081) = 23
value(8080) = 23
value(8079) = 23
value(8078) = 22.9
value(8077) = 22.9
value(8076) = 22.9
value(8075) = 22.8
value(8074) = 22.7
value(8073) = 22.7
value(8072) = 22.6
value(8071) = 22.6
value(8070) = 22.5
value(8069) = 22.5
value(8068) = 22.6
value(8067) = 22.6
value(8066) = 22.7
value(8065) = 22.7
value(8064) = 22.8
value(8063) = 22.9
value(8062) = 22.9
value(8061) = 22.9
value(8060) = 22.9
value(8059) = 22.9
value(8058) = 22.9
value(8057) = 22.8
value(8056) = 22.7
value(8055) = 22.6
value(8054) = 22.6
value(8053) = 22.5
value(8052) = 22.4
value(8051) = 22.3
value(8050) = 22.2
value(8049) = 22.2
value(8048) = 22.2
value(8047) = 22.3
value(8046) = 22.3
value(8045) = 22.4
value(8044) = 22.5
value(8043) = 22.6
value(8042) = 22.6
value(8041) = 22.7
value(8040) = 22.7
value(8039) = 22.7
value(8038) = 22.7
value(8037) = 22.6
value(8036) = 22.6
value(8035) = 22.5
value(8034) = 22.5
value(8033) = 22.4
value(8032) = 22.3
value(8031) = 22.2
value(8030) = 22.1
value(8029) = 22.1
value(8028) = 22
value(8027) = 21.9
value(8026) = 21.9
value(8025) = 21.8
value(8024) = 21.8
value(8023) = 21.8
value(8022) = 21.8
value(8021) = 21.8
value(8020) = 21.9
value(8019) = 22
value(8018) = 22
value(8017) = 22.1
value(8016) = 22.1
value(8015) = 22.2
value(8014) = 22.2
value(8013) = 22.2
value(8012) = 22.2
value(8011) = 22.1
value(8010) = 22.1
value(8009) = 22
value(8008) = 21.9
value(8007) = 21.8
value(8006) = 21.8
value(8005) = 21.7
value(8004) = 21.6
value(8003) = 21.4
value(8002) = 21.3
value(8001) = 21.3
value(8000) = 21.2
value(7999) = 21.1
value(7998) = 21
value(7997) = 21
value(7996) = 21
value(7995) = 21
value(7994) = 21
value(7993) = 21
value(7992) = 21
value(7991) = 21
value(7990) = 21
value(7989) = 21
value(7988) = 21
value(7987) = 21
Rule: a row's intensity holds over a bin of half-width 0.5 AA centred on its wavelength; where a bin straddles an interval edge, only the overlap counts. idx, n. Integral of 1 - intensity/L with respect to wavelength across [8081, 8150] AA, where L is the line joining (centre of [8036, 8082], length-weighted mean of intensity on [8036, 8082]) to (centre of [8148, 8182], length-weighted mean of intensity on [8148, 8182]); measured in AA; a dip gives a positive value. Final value -1.4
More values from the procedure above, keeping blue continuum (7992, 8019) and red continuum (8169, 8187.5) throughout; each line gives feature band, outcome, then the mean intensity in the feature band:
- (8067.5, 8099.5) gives -1.6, 23.1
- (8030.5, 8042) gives -0.4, 22.5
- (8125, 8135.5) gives -0.9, 24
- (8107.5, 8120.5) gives -0.7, 23.4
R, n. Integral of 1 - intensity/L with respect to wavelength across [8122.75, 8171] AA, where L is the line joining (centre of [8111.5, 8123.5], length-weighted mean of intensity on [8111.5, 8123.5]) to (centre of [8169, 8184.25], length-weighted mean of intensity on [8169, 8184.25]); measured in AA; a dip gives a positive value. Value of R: -2.0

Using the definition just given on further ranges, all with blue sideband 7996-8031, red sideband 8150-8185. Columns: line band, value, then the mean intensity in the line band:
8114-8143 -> -1.13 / 23.8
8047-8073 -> -0.43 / 22.6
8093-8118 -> -0.74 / 23.4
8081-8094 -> -0.43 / 23.3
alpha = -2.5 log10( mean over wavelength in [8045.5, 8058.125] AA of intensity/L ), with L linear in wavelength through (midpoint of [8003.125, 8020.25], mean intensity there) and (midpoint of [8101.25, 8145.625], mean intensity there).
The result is 0.01 mag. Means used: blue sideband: 22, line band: 22.4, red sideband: 23.7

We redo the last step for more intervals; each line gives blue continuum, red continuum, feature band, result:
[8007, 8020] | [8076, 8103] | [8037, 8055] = 0.00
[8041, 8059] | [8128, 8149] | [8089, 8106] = 0.00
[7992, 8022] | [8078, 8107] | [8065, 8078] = 0.01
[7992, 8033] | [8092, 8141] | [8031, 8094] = -0.01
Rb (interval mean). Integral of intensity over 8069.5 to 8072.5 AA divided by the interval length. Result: 22.6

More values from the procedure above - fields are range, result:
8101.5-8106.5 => 23.3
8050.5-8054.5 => 22.5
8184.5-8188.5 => 20.7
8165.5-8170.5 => 23.9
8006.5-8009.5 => 21.9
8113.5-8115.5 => 23.2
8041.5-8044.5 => 22.6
